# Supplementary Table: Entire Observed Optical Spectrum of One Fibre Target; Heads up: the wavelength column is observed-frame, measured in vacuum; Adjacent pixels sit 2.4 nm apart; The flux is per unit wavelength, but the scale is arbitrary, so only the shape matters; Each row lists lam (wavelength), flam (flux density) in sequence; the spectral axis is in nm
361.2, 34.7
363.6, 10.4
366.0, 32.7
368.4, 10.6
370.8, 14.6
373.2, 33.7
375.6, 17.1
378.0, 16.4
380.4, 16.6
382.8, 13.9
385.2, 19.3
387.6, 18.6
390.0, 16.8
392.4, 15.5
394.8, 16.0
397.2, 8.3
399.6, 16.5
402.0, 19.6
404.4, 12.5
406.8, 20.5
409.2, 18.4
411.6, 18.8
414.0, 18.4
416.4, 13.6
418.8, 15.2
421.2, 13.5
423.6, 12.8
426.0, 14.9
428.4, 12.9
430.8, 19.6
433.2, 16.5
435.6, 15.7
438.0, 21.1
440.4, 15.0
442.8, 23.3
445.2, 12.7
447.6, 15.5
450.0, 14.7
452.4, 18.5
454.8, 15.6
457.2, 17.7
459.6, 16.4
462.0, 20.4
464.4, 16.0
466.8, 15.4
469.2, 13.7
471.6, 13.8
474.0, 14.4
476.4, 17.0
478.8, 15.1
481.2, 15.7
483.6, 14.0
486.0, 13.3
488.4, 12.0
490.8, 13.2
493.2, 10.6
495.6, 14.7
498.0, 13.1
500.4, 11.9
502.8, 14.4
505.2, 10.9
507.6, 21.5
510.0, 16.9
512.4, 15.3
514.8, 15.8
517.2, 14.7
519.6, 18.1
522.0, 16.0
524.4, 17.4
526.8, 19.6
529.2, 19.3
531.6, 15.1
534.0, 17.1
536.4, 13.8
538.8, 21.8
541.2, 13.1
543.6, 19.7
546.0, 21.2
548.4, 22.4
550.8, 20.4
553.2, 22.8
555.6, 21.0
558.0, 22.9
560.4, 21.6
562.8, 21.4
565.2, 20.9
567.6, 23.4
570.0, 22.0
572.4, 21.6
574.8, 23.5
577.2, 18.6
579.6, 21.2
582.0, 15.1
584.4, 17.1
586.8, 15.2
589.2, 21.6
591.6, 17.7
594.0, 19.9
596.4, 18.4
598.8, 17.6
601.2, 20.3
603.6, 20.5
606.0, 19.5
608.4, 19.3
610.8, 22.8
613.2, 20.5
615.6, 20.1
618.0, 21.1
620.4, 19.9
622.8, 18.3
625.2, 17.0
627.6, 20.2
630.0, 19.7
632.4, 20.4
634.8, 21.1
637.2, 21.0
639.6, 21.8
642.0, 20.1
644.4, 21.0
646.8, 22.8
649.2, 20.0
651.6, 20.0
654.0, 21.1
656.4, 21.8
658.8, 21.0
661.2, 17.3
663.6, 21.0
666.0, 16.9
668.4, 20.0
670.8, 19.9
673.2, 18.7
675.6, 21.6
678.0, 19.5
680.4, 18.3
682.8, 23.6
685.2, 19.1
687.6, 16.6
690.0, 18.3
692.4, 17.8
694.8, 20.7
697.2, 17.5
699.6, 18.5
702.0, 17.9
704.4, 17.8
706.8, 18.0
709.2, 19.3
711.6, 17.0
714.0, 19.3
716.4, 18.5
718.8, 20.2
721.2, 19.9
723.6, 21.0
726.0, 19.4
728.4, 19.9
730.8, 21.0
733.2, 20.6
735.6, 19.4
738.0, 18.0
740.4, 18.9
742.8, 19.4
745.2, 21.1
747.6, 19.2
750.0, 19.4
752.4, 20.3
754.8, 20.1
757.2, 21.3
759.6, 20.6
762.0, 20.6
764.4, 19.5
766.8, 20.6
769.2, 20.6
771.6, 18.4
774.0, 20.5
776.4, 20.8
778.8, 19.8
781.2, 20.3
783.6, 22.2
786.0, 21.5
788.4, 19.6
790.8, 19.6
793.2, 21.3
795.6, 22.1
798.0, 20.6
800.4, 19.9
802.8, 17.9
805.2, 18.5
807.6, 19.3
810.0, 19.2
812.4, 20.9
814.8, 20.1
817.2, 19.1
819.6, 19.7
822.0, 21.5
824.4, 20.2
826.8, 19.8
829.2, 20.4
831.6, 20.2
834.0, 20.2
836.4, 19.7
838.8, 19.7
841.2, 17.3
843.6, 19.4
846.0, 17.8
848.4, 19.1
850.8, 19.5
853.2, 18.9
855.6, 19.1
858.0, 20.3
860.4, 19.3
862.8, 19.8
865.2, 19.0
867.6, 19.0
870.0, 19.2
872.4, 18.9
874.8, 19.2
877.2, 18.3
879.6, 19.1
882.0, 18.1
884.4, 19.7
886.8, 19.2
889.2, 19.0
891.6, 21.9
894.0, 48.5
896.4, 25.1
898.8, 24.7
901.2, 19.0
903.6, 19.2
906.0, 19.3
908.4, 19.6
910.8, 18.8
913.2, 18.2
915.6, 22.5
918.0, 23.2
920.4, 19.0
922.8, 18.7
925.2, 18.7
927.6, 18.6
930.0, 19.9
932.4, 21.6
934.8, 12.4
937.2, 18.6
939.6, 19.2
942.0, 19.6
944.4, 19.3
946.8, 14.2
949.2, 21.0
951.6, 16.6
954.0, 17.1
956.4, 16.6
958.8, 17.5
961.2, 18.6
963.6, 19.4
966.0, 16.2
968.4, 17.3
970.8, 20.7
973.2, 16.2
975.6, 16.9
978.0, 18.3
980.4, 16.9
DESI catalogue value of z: 0.363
